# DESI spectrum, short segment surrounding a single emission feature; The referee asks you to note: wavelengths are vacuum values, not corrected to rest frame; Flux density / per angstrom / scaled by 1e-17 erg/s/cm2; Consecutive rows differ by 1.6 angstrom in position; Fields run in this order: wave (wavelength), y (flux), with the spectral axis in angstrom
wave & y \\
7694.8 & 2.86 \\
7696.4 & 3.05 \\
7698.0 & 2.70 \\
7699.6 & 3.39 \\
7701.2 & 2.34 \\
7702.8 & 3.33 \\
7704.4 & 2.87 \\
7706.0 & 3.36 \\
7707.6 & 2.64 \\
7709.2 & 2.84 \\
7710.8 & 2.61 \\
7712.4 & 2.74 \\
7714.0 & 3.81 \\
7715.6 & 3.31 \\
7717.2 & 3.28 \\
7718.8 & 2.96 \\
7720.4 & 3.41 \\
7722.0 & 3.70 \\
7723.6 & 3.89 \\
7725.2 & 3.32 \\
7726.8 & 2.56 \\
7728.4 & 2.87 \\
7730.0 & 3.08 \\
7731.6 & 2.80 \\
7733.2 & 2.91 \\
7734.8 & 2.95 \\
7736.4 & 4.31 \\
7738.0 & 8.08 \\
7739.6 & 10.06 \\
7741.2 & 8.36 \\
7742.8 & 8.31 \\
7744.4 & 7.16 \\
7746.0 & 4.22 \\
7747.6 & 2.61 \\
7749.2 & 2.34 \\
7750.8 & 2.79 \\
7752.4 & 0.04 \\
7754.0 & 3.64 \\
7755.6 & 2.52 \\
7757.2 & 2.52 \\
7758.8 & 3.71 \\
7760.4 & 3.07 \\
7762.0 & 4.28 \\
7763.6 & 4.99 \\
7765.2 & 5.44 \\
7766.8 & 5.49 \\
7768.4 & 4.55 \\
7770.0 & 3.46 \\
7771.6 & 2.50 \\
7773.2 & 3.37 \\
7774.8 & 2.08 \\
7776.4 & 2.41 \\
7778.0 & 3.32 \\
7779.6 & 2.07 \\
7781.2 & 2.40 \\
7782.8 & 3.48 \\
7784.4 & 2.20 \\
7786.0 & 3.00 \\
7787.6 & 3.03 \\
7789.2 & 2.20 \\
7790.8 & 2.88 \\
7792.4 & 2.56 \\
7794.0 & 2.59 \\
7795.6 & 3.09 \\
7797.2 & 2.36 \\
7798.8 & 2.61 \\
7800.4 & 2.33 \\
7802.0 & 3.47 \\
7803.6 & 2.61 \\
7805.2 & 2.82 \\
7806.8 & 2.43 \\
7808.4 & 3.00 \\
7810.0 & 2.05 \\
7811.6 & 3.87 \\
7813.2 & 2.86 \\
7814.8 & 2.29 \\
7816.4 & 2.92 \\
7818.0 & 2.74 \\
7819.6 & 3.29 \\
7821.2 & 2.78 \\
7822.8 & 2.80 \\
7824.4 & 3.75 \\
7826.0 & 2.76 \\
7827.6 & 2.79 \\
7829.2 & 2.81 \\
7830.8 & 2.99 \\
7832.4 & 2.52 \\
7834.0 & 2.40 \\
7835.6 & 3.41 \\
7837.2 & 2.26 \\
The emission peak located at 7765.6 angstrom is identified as [N II] 6583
